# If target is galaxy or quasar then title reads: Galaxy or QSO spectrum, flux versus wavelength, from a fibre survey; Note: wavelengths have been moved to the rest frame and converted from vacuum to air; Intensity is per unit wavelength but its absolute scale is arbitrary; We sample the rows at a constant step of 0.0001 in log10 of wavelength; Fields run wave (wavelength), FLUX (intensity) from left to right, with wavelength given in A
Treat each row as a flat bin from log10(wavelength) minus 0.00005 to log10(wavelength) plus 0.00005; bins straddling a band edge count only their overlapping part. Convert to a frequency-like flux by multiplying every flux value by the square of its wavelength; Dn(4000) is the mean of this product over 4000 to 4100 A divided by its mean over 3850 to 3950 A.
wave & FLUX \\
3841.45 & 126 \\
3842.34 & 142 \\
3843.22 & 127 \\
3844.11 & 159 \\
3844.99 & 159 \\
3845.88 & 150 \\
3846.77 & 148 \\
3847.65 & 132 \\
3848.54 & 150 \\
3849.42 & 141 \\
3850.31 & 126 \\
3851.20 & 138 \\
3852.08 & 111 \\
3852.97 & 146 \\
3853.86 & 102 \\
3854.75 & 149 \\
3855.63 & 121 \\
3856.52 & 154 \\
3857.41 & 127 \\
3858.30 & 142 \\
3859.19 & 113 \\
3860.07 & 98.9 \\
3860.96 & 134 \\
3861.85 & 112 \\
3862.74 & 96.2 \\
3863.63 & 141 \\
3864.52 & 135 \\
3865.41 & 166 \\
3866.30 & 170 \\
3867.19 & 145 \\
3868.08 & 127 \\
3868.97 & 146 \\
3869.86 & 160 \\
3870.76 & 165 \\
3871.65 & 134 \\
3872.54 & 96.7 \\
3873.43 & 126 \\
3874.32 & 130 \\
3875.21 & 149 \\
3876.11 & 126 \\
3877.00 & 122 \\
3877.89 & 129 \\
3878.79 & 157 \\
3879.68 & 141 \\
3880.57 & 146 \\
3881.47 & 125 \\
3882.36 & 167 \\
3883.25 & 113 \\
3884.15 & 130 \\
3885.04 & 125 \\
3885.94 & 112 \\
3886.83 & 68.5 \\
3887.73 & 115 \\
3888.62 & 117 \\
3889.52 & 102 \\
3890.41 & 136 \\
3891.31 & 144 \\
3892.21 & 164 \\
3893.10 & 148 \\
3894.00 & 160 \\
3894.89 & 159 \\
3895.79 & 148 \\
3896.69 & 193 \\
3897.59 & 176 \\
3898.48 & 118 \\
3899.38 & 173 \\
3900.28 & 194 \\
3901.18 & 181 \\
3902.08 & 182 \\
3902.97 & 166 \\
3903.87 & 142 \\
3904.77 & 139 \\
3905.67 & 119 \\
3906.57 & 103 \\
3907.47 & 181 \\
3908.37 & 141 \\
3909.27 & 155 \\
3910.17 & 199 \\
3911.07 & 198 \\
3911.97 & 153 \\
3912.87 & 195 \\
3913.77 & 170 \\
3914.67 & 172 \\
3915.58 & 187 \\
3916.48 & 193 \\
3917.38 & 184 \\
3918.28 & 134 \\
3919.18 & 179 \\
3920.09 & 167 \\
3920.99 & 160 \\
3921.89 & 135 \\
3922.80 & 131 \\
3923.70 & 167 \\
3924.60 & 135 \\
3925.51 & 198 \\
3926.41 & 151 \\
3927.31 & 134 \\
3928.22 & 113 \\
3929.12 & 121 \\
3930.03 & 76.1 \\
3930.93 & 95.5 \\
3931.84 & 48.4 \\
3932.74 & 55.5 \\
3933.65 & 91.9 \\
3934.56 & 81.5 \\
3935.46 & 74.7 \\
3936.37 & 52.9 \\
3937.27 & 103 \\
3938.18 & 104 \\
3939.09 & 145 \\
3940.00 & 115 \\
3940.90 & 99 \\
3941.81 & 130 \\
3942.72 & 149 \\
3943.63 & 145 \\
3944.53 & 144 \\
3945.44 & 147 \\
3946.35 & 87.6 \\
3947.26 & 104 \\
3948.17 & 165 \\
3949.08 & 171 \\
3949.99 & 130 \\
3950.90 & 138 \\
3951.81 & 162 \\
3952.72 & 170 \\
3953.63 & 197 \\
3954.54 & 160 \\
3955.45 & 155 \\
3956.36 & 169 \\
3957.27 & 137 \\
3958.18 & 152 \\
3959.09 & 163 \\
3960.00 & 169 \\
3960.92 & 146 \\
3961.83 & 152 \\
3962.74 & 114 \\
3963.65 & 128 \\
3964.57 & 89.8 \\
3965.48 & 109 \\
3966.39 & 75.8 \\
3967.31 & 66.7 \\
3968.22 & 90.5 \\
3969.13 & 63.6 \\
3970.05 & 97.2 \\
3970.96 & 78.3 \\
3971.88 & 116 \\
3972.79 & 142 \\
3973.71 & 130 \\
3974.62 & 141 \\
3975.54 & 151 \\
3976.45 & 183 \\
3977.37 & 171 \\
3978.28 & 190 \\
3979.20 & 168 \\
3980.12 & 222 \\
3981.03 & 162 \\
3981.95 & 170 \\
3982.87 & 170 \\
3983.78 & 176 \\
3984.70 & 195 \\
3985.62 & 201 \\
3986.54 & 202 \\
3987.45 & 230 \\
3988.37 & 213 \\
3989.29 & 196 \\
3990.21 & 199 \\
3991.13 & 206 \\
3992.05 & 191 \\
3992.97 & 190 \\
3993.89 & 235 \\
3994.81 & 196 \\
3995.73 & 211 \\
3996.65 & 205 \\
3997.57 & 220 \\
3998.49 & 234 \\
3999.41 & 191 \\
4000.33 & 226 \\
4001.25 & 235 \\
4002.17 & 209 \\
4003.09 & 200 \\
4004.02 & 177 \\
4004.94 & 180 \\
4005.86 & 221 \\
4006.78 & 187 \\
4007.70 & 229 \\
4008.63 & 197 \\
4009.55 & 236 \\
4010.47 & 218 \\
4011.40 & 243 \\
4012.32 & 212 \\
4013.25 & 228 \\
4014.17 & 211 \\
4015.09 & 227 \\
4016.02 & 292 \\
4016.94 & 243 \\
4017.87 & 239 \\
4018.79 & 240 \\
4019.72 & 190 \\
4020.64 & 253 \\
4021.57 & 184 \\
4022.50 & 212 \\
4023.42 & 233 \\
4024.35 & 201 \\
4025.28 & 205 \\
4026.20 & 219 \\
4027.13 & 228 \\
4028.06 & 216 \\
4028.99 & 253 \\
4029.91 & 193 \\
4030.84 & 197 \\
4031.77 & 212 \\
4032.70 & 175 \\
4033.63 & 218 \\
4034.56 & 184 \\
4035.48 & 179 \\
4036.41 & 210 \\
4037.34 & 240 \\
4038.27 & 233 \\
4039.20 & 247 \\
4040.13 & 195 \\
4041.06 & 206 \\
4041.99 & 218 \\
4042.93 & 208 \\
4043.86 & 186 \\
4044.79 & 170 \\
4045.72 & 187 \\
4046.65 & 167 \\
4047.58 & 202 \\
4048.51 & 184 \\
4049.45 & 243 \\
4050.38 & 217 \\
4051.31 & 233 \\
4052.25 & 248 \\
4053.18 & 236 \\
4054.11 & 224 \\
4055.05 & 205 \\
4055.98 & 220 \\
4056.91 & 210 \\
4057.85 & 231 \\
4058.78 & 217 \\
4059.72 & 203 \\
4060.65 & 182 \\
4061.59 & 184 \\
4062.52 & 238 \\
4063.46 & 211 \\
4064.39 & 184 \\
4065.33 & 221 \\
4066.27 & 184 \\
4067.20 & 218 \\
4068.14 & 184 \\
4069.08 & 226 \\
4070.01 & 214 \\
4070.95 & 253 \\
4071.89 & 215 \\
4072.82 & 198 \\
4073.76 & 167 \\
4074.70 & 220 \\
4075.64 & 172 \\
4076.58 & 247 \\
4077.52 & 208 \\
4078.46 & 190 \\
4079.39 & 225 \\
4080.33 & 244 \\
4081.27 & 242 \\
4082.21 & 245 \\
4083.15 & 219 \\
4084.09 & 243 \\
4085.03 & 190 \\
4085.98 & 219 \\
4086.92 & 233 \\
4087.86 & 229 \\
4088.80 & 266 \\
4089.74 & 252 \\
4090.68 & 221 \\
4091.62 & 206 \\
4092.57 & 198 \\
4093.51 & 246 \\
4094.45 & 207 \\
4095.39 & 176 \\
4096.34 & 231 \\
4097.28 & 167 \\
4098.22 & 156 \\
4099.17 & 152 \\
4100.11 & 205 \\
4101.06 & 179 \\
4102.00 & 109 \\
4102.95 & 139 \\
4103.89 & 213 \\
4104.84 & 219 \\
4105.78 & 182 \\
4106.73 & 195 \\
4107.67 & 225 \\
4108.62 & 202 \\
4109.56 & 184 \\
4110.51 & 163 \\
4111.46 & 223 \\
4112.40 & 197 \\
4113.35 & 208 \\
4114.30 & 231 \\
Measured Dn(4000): 1.7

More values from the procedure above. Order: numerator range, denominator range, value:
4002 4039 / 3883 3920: 1.49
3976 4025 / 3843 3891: 1.68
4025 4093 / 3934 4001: 1.45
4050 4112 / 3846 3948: 1.67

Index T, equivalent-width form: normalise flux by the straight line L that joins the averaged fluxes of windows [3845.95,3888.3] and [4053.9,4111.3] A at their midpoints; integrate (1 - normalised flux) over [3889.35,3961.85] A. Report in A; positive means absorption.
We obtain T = 3.5 A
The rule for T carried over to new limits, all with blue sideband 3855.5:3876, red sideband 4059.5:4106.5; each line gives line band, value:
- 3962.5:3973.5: 4.6 A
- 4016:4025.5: -2.0 A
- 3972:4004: -3.1 A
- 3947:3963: 1.0 A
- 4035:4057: -1.9 A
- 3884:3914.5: -1.0 A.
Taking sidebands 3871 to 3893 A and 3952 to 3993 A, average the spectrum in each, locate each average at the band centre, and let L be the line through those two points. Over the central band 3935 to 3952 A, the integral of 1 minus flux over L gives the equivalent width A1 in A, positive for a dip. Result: 2.7 A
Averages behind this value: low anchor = 129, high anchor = 155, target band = 124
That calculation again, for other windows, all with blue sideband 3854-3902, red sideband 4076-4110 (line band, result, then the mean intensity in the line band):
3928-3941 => 5.4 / 91.2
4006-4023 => -4.0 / 225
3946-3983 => 5.7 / 140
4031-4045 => -1.2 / 206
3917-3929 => 0.1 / 152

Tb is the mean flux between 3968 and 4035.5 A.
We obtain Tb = 197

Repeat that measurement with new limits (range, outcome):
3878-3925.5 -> 152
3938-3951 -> 132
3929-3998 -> 145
